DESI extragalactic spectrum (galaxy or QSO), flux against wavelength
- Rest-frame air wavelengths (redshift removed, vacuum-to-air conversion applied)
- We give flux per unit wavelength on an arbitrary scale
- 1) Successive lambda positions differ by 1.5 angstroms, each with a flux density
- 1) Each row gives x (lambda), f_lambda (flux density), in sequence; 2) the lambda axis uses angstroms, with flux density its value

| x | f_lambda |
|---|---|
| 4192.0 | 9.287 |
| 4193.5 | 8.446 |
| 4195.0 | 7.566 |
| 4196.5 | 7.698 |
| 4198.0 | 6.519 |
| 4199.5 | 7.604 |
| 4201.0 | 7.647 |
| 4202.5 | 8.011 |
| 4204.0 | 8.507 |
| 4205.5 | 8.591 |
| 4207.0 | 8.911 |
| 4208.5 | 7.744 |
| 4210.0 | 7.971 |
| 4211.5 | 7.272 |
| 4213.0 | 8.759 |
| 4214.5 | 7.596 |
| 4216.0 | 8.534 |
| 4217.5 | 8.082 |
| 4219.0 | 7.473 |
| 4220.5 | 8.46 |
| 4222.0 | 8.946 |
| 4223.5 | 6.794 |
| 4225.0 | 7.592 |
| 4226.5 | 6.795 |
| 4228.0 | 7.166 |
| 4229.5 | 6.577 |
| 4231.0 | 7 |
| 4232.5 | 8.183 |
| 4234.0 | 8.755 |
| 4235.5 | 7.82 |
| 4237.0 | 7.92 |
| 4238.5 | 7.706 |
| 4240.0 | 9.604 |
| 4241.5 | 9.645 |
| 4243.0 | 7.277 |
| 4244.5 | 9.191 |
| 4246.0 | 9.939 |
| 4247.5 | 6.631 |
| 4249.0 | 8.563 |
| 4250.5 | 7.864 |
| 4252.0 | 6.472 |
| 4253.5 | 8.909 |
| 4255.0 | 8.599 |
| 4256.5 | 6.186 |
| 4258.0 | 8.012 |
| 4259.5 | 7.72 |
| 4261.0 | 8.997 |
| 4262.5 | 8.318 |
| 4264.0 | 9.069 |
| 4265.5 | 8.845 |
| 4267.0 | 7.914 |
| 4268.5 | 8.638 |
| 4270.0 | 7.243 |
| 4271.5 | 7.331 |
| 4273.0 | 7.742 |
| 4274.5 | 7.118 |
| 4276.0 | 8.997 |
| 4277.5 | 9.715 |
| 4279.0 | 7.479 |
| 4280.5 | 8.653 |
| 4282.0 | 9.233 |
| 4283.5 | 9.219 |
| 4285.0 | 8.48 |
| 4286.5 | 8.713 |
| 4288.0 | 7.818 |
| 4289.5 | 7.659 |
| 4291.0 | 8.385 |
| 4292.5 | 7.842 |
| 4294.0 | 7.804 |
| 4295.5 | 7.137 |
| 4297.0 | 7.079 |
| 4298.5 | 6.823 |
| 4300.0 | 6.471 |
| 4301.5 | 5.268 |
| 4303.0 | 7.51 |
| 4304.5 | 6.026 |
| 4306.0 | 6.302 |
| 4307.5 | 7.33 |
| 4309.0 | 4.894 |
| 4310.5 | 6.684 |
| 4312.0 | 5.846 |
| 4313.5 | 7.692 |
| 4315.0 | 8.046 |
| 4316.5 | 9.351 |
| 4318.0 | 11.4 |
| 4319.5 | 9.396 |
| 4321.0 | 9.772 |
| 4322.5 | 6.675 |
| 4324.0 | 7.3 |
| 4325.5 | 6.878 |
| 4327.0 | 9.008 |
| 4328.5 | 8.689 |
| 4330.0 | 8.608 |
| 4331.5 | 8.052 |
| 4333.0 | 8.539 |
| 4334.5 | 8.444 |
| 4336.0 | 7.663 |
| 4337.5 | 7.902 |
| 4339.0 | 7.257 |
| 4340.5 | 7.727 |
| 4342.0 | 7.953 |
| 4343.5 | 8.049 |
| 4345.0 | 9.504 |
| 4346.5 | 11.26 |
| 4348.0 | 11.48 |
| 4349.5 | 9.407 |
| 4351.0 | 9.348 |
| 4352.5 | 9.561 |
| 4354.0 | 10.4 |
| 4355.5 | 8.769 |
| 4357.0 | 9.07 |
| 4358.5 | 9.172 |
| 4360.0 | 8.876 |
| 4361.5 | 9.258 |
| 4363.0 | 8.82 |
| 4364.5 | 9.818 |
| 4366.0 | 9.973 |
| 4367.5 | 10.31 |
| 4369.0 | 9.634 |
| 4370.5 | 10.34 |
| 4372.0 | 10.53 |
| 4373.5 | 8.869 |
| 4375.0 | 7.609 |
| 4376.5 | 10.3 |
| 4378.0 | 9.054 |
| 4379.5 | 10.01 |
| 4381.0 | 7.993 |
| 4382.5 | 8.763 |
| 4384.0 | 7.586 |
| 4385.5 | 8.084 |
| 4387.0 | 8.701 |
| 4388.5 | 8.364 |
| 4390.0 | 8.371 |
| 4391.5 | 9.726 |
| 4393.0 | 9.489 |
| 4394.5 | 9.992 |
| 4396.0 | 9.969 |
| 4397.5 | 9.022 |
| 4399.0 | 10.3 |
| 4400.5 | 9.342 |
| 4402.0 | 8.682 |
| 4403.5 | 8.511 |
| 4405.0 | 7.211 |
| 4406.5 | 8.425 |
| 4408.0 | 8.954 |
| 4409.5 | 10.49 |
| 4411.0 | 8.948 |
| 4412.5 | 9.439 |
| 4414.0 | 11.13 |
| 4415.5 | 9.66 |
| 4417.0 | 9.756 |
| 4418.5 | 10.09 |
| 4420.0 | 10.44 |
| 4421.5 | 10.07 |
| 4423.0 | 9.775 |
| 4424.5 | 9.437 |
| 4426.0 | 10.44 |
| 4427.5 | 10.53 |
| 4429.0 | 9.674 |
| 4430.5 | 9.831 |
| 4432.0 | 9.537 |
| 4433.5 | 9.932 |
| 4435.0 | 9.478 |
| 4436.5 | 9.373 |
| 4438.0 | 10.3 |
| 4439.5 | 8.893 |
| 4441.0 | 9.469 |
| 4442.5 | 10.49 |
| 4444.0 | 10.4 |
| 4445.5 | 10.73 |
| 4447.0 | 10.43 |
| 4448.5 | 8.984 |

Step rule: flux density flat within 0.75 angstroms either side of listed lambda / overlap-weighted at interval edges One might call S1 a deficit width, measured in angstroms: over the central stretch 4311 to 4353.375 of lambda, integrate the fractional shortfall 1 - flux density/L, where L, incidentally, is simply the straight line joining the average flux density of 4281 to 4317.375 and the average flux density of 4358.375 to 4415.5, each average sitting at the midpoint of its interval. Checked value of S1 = -2.6 angstroms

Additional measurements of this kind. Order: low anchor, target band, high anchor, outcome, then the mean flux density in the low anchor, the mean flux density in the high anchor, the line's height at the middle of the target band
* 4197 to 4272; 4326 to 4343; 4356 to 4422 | 1.32 angstroms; 8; 9.29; 8.84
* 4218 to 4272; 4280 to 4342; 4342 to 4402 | 6.44 angstroms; 8.01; 9.34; 8.7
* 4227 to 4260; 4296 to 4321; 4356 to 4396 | 3.65 angstroms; 7.98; 9.19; 8.58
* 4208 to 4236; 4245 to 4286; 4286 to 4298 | -2.44 angstroms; 7.76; 7.77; 7.76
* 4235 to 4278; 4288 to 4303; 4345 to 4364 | 2.65 angstroms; 8.2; 9.62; 8.76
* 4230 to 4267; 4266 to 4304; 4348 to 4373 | 3.56 angstroms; 8.2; 9.63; 8.67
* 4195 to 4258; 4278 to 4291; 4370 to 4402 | -0.09 angstroms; 7.94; 9.14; 8.37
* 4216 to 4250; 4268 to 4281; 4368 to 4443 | 0.43 angstroms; 8.02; 9.42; 8.35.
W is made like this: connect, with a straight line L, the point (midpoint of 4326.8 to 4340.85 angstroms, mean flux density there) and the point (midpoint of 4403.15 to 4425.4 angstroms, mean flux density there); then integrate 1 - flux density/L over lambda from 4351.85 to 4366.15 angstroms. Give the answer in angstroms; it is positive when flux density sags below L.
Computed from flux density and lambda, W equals -1.26 angstroms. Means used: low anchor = 8.17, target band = 9.35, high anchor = 9.51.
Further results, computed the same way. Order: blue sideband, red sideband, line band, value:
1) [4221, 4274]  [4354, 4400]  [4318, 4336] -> 0.7 angstroms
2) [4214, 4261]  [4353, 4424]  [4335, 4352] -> 0.1 angstroms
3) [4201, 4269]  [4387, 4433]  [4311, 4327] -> 0.9 angstroms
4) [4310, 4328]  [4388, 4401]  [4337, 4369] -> -1.8 angstroms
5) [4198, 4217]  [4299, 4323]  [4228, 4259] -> -0.8 angstroms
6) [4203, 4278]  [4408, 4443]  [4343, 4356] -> -1.0 angstroms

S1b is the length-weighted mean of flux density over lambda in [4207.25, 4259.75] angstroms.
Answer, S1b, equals 7.95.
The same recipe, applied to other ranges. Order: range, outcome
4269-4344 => 7.83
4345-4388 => 9.39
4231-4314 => 7.83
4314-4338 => 8.48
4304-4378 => 8.66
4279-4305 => 7.66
